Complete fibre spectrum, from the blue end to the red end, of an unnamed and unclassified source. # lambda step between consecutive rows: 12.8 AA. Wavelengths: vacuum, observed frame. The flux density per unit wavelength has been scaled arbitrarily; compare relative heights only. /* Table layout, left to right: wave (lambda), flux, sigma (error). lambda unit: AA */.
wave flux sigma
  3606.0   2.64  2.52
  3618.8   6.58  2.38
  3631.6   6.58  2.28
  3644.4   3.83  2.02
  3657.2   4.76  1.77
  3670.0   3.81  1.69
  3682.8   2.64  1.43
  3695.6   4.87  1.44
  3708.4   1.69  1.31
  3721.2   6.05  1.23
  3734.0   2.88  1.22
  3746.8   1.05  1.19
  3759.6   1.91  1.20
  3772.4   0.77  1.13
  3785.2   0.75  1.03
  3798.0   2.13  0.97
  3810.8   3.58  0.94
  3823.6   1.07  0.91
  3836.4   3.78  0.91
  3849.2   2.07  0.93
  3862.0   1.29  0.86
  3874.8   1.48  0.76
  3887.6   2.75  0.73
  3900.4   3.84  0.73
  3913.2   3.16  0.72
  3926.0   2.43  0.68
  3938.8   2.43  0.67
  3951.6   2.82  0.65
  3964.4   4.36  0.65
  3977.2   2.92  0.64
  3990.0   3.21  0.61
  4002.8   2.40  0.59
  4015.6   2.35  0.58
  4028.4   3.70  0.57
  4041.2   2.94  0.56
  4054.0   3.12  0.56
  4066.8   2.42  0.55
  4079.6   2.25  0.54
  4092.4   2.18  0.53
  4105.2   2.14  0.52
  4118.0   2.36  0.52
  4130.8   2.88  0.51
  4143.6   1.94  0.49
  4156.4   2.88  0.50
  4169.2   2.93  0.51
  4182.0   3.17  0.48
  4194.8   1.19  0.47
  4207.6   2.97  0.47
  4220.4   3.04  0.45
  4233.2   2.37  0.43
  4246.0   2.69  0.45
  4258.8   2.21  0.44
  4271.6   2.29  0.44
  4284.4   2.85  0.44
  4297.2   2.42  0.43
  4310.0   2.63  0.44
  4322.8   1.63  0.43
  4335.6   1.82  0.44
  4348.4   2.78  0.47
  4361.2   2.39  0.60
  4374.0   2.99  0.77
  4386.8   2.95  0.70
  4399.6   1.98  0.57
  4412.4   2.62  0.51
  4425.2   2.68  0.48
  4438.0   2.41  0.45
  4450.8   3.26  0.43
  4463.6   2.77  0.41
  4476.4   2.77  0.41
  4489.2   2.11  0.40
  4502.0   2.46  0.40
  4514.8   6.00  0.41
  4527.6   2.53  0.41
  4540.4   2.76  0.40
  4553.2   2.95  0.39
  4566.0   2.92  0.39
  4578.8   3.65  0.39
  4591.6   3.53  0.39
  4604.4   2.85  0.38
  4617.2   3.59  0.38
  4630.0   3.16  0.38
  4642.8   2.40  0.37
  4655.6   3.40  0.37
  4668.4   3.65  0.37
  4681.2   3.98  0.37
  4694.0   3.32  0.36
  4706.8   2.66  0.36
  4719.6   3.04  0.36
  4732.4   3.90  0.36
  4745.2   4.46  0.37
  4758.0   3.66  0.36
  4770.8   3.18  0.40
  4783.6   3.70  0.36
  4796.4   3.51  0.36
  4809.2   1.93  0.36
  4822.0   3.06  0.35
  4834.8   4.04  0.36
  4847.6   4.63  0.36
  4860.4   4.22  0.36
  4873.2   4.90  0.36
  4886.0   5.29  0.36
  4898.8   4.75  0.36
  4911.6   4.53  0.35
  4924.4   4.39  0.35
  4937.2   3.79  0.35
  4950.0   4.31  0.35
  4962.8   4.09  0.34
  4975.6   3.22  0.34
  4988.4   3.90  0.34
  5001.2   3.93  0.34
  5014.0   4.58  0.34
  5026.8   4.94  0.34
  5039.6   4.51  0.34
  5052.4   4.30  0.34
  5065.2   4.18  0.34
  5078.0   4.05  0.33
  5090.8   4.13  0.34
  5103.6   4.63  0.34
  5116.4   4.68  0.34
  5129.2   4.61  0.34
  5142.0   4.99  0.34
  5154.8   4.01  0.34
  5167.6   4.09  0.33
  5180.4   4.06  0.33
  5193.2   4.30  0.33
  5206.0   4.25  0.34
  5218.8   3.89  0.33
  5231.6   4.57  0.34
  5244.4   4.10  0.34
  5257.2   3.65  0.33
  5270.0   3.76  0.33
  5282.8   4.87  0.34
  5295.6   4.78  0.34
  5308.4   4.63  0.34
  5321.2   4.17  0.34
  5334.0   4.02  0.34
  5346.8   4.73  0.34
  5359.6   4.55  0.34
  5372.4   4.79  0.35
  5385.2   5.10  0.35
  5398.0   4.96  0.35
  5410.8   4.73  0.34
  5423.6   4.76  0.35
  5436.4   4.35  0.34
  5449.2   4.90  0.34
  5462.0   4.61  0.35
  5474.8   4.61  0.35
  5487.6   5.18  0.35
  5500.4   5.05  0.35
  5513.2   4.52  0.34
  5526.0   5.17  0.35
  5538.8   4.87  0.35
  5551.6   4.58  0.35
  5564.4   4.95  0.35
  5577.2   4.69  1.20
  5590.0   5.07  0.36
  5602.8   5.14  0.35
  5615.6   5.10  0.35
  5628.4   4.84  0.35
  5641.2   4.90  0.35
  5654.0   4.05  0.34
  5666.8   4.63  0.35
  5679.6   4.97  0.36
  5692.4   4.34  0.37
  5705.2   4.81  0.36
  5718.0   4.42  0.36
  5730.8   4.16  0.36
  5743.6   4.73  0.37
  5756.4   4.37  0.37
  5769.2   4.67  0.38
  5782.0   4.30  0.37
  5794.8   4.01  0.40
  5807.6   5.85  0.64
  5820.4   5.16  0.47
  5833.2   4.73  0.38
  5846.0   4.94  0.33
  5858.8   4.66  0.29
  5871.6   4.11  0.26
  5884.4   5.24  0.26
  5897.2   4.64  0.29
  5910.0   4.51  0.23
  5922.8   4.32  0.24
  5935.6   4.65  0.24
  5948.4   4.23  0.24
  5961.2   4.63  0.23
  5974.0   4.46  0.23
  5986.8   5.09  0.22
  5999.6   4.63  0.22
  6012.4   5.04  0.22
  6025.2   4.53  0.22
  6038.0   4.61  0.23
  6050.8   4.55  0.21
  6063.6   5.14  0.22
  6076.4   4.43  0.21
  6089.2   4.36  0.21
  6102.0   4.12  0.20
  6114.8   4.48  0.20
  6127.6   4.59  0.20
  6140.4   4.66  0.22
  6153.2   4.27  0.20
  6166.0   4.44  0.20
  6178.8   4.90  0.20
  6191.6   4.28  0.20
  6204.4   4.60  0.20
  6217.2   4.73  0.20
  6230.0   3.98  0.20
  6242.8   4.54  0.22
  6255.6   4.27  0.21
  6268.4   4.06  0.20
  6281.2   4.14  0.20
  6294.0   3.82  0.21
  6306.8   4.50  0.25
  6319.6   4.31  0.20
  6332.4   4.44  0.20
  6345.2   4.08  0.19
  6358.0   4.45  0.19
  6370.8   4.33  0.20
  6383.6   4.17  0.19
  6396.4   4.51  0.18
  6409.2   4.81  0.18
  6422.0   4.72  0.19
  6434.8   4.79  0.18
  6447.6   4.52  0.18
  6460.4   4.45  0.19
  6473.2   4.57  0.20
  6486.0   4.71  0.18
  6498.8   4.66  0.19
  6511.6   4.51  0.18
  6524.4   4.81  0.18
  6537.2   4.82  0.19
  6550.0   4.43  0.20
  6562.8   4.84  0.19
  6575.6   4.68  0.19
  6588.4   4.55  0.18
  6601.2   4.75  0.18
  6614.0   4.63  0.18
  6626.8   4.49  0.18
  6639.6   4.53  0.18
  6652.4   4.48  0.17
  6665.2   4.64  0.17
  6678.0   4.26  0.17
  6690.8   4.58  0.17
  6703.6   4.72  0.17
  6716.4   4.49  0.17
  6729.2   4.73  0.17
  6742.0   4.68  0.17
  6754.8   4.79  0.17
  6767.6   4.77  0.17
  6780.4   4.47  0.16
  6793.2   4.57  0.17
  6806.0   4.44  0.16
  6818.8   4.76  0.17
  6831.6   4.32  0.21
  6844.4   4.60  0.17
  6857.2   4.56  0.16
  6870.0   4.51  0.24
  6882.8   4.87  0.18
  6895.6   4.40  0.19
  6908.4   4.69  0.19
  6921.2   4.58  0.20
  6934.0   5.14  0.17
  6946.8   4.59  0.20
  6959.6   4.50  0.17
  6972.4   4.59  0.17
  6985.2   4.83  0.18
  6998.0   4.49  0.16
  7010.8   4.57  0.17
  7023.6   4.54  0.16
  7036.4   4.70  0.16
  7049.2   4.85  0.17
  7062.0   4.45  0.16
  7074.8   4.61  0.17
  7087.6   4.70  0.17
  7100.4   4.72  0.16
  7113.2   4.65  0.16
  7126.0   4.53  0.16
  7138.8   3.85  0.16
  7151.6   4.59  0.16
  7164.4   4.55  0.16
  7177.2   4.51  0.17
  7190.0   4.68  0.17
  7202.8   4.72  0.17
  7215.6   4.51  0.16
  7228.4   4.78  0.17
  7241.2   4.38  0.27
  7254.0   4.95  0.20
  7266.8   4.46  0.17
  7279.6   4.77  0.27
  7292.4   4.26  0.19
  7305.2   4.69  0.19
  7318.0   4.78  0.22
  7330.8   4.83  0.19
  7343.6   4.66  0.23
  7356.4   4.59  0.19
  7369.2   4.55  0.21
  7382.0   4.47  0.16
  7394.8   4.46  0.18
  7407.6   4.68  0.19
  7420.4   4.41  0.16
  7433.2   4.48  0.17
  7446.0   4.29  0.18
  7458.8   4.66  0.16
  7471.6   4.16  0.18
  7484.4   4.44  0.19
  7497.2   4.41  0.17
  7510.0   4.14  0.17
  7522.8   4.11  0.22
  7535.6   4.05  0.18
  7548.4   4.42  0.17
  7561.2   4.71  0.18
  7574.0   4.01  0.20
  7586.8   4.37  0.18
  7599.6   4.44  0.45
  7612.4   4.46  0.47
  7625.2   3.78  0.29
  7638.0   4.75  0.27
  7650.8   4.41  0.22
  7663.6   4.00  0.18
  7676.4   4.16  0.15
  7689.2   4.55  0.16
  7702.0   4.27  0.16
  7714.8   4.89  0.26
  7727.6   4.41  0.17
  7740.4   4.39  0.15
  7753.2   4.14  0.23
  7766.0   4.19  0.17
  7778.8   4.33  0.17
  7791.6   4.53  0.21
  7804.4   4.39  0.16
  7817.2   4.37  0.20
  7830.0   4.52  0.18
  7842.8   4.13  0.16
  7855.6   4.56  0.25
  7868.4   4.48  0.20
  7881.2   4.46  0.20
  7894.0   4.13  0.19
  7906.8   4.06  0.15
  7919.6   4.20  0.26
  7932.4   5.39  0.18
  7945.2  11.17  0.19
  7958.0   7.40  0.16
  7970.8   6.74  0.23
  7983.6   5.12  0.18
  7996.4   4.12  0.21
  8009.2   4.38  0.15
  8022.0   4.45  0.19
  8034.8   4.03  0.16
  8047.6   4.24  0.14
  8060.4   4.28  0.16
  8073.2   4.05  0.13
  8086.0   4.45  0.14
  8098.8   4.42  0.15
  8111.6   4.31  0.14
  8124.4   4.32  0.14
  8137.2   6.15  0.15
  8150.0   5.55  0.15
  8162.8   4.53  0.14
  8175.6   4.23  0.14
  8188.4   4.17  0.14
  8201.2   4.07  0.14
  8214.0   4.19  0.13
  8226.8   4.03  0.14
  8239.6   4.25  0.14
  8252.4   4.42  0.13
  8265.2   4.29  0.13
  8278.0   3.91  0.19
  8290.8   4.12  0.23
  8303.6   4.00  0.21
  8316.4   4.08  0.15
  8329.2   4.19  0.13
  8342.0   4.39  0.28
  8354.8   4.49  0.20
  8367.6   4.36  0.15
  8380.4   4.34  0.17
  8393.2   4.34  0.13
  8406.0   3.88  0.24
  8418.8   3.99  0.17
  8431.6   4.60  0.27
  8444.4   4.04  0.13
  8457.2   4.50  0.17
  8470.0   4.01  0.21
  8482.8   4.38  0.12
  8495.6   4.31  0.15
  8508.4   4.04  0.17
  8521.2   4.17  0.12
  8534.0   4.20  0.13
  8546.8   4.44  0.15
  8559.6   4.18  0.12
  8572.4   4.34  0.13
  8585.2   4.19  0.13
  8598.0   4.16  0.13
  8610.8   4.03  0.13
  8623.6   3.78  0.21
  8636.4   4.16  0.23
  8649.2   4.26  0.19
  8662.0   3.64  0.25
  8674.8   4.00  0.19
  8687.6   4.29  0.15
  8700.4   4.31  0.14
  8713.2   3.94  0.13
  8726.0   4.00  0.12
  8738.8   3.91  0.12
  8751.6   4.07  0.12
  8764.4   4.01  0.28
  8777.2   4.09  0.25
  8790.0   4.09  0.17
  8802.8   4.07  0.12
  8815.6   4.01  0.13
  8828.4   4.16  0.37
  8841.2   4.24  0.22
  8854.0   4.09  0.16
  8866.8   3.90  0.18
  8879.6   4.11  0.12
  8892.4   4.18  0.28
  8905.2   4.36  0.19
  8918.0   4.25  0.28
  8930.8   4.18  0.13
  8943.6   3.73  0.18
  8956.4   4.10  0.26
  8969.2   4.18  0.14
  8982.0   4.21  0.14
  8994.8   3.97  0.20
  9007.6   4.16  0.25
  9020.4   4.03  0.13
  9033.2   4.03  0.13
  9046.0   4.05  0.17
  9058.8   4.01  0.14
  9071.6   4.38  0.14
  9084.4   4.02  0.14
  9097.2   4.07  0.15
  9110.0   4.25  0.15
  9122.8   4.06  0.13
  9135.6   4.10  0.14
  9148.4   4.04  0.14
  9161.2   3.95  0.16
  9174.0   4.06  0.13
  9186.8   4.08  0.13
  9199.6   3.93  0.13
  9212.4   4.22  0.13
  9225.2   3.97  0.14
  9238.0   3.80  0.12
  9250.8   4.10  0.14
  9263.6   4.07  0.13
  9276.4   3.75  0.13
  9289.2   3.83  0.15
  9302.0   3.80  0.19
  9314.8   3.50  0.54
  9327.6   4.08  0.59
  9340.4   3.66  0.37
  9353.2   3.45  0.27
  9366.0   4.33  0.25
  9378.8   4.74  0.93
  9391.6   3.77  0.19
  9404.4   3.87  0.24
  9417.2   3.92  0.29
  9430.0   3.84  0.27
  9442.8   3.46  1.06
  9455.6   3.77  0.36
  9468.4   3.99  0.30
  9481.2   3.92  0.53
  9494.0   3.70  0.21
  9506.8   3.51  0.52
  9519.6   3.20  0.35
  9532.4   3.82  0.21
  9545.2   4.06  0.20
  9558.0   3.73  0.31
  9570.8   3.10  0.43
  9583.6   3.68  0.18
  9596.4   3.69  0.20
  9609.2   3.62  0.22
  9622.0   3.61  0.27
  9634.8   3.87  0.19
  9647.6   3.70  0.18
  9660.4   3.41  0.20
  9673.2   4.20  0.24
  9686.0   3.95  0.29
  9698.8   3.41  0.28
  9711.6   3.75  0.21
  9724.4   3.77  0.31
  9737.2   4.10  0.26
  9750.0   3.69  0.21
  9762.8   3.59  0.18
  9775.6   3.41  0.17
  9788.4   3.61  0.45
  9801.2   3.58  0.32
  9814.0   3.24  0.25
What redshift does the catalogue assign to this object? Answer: 0.21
